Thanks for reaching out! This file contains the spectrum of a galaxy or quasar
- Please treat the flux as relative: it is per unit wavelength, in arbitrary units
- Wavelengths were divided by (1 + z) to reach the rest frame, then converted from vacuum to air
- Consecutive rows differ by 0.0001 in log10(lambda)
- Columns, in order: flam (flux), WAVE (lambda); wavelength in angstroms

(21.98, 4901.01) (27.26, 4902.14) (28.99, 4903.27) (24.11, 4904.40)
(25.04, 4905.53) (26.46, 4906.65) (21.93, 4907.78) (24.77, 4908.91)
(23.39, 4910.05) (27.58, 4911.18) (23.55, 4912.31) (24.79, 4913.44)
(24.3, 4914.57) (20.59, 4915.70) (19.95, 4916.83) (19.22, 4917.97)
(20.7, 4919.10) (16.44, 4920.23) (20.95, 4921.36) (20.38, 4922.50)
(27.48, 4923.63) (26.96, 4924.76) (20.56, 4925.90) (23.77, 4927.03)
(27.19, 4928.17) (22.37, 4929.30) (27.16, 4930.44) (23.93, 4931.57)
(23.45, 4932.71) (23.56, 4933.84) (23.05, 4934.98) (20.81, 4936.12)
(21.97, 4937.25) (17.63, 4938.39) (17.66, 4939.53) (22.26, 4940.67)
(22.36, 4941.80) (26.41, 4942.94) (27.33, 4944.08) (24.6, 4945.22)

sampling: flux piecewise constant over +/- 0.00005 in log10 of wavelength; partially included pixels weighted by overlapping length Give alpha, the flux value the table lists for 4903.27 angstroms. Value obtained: 28.99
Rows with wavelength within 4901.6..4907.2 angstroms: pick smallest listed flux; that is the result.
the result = 24.11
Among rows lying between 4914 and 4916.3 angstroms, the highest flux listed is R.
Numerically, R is 24.3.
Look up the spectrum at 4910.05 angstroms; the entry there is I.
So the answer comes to 23.39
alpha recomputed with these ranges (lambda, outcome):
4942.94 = 26.41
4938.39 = 17.63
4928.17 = 27.19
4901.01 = 21.98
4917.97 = 19.22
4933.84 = 23.56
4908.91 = 24.77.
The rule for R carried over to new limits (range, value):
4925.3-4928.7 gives 27.19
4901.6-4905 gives 28.99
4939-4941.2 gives 22.26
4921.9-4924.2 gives 27.48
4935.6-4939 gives 21.97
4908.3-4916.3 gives 27.58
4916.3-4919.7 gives 20.7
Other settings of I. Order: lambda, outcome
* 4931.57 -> 23.93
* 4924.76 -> 26.96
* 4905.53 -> 25.04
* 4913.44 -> 24.79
